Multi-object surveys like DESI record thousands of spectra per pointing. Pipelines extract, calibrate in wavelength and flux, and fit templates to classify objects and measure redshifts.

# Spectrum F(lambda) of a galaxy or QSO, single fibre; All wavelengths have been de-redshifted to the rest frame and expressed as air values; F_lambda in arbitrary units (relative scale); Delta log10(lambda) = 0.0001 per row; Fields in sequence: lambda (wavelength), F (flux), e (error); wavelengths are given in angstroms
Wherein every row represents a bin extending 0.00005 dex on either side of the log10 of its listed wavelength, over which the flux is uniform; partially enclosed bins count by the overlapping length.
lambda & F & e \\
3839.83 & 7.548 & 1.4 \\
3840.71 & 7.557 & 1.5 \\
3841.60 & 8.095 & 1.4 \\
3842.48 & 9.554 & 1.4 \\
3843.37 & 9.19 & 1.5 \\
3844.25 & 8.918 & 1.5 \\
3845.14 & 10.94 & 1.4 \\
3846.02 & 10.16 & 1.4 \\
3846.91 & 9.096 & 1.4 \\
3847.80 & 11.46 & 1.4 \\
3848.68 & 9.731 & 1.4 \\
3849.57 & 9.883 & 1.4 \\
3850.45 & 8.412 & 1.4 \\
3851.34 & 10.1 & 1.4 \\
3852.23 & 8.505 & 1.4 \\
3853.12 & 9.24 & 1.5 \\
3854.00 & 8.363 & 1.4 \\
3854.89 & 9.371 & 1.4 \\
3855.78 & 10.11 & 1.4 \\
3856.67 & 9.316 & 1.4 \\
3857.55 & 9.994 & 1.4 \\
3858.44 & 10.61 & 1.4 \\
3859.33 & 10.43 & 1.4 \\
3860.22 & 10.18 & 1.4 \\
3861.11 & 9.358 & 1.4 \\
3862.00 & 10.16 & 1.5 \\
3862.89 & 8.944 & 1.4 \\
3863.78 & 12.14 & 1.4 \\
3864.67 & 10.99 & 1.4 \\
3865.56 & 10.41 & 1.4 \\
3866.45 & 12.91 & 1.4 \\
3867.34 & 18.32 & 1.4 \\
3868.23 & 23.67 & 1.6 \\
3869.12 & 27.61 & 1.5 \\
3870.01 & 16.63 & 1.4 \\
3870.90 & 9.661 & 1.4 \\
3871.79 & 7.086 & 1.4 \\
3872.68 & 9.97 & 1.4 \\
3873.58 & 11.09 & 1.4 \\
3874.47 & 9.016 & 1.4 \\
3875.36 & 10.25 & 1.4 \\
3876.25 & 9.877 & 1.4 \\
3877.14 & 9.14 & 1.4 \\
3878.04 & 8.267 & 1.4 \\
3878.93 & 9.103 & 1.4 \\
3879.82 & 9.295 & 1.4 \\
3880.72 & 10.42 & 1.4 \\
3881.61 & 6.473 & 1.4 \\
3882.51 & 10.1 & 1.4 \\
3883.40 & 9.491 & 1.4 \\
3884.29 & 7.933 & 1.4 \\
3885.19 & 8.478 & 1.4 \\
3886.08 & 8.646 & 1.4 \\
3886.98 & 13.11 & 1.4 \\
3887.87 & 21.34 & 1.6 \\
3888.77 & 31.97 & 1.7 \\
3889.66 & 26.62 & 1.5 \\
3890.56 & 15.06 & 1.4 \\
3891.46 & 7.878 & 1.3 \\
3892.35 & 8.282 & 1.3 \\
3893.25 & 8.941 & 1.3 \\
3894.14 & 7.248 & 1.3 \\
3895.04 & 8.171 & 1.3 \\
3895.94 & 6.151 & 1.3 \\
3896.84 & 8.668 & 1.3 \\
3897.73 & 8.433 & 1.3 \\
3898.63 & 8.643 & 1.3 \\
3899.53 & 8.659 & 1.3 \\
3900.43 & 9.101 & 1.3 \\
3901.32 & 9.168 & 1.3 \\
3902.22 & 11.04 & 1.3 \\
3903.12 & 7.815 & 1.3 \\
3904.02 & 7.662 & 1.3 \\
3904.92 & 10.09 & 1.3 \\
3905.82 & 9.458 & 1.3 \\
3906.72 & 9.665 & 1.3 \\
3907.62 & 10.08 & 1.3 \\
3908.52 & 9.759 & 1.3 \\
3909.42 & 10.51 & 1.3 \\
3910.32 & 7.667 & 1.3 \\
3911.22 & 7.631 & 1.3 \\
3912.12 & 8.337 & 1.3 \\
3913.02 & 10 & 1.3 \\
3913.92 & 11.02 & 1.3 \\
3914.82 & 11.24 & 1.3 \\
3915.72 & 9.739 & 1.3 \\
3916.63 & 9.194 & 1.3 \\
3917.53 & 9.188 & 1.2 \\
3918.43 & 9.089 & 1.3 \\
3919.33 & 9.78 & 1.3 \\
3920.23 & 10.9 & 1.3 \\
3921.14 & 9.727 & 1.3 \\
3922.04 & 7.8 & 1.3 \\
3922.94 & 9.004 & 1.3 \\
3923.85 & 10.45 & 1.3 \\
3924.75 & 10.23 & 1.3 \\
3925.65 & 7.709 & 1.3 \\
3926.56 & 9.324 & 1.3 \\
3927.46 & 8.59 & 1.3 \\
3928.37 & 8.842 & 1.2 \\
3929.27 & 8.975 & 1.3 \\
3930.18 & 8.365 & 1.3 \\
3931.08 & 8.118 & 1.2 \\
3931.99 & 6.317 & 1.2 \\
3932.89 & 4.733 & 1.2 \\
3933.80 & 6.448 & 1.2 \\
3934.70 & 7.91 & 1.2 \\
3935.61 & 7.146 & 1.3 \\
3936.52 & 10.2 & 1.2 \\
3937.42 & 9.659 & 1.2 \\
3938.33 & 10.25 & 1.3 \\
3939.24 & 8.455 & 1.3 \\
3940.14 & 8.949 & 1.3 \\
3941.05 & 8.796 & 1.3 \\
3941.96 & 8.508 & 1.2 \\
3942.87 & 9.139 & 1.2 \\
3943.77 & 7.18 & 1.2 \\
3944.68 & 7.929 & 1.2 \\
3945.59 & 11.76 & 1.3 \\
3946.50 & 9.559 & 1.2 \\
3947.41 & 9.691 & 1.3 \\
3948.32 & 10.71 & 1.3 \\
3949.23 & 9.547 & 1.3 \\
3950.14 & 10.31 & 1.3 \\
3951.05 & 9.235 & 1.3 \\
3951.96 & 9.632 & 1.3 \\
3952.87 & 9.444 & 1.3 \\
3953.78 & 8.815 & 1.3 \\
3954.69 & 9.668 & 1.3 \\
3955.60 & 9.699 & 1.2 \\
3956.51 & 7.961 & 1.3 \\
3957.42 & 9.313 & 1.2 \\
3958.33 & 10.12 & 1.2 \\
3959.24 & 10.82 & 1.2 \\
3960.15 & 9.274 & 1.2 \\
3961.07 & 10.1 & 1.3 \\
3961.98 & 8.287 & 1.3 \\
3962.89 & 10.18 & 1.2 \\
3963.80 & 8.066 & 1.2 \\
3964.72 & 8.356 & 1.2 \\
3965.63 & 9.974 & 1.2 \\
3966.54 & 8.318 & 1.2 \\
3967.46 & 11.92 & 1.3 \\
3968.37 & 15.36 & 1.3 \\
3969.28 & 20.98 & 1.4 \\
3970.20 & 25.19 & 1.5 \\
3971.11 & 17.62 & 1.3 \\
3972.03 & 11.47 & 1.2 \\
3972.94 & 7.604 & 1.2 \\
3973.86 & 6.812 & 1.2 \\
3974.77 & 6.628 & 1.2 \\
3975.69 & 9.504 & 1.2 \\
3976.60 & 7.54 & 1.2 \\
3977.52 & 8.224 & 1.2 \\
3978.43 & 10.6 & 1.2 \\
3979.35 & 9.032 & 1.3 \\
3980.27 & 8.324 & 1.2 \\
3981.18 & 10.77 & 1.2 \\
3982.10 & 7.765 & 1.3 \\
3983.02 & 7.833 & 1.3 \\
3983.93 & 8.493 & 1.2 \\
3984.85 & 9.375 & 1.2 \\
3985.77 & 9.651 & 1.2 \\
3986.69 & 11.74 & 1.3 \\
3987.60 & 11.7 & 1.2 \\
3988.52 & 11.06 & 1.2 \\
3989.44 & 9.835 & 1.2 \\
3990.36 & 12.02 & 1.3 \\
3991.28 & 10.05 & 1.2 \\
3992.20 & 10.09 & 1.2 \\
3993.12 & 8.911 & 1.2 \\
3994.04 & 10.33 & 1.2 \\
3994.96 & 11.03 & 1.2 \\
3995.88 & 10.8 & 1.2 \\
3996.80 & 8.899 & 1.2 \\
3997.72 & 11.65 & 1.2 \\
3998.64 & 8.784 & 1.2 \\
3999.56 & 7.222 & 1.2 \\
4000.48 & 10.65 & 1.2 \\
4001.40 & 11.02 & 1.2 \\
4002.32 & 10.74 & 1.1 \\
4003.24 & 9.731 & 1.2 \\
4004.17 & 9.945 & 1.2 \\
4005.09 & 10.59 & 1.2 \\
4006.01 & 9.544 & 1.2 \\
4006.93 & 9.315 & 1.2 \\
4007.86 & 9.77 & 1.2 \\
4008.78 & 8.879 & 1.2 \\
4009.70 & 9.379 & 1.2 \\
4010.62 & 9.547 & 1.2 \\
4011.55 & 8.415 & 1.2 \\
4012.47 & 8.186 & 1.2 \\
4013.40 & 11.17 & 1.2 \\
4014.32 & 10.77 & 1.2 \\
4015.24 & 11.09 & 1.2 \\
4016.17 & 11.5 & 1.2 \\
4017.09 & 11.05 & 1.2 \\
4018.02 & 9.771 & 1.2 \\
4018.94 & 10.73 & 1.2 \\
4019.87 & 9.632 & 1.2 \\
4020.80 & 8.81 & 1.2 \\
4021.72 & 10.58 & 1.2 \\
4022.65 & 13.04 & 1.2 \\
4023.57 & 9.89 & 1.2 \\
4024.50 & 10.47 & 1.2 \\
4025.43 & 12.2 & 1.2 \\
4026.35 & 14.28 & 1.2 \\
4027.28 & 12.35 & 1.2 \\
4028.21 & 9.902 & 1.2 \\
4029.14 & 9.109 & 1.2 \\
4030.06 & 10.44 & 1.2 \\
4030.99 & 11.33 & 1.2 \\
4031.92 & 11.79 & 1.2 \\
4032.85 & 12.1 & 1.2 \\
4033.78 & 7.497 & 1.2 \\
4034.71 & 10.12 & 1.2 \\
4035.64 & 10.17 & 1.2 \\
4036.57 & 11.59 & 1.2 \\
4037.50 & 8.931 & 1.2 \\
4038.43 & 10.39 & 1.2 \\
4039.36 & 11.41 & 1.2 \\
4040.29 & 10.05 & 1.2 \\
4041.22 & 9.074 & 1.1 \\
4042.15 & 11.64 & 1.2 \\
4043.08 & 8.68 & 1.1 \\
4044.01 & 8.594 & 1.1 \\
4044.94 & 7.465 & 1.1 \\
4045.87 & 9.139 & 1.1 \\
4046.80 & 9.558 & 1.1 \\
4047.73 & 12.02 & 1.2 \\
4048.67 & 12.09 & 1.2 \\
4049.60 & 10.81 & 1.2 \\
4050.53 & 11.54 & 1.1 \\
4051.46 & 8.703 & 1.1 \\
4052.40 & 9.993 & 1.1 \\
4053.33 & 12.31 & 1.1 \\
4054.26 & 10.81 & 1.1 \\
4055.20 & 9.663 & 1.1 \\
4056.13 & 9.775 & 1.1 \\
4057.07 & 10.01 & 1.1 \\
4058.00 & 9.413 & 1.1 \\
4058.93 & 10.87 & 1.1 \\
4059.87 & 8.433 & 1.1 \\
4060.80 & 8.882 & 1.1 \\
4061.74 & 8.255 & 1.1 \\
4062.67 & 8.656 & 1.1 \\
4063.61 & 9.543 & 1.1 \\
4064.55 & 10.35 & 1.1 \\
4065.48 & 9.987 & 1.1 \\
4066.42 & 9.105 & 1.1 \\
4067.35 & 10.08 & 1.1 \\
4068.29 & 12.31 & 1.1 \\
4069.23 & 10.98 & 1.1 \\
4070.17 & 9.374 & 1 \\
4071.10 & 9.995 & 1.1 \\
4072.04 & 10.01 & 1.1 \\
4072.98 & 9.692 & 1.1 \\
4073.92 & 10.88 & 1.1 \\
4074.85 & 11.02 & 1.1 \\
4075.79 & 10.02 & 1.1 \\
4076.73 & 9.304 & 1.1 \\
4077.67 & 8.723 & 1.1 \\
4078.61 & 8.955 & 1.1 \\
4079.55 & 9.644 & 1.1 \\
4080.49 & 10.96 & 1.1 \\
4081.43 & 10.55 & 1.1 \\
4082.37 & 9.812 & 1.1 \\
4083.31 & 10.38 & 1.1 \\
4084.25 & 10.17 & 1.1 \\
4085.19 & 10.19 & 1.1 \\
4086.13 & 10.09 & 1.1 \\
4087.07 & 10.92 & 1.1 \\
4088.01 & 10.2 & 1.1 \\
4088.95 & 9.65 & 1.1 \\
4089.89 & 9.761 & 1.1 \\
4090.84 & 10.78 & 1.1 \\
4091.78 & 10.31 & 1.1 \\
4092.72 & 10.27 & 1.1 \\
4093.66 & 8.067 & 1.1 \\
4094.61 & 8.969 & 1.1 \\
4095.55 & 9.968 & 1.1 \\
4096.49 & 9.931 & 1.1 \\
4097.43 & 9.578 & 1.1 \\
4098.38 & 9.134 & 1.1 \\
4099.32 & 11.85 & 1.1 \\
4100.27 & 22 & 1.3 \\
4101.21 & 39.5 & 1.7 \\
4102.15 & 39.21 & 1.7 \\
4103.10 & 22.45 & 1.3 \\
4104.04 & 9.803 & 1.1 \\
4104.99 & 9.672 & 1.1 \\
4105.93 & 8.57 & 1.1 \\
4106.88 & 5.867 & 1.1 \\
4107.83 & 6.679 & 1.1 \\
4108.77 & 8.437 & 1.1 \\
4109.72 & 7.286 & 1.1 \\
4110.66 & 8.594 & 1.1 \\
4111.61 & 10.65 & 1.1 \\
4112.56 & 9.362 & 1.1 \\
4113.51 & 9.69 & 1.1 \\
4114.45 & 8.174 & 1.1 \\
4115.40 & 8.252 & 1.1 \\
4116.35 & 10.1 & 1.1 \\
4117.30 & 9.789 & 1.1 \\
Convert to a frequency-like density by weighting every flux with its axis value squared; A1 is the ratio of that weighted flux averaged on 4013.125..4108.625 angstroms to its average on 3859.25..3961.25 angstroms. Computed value 1.2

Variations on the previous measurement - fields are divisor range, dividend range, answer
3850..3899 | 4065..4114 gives 1.12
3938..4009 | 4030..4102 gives 1.12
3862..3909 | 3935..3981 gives 0.92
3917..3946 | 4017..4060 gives 1.26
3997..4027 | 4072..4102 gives 1.18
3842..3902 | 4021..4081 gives 1.02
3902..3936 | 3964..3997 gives 1.23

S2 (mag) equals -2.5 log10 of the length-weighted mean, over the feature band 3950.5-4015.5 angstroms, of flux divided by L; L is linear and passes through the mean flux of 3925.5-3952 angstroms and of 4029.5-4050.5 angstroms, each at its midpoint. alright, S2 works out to -0.09 mag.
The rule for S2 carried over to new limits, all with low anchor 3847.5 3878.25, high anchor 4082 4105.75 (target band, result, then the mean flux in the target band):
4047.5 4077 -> 0.27 mag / 10.1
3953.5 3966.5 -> 0.28 mag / 9.31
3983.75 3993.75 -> 0.19 mag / 10.3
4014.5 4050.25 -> 0.21 mag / 10.5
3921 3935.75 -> 0.39 mag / 8.21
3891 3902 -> 0.35 mag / 8.34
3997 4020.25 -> 0.25 mag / 9.95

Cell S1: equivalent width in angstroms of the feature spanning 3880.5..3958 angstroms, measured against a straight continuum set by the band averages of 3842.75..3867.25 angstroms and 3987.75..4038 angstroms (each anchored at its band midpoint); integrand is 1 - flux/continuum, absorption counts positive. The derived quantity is 3.8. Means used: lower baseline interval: 10.1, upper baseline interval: 10.3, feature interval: 9.68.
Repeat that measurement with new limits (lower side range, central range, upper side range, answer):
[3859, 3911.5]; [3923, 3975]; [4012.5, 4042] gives 5.51 angstroms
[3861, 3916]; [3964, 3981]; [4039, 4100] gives -1.07 angstroms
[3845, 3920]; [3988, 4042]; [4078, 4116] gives 4.48 angstroms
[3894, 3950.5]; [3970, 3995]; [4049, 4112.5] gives -1.09 angstroms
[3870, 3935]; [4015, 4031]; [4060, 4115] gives -0.37 angstroms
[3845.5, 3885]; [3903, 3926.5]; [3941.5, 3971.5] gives 2.87 angstroms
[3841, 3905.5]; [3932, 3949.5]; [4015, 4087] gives 3.15 angstroms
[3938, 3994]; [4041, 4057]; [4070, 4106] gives 1.88 angstroms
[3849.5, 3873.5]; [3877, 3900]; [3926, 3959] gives -0.77 angstroms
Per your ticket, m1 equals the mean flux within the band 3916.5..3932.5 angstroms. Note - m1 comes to 8.96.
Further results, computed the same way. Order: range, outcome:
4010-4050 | 10.4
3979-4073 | 10.1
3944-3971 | 10.8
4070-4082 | 9.95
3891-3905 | 8.46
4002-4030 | 10.3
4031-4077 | 10.1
